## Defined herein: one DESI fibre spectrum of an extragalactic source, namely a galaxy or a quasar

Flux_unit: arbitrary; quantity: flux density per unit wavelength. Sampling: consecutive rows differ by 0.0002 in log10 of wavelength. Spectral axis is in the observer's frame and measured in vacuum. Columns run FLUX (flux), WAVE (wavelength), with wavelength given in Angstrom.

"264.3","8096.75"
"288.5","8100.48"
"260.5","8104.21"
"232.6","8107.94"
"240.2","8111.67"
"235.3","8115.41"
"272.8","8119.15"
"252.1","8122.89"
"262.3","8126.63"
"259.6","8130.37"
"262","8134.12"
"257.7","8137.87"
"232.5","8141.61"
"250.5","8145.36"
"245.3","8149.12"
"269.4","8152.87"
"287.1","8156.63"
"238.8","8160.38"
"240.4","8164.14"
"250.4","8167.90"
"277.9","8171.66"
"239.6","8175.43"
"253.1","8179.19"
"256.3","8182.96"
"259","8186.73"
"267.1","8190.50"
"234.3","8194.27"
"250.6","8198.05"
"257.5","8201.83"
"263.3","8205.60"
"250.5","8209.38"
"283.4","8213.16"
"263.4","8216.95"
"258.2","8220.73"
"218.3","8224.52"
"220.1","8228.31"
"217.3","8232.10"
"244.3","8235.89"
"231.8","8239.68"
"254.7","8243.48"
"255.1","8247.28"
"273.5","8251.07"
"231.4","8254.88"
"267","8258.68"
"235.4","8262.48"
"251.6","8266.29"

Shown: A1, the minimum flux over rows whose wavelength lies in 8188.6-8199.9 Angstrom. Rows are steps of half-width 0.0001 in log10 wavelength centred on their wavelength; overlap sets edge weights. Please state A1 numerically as 234.3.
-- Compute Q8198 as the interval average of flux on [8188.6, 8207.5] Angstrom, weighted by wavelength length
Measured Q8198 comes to 255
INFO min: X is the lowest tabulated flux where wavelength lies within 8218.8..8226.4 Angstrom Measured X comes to 218.3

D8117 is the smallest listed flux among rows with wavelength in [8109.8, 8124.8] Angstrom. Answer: 235.3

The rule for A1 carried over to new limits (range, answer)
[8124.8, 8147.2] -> 232.5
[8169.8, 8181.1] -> 239.6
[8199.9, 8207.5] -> 257.5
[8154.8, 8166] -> 238.8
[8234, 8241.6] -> 231.8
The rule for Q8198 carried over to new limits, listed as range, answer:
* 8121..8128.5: 257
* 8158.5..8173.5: 252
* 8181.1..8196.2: 254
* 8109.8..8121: 249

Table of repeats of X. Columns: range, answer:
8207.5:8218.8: 250.5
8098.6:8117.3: 232.6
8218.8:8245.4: 217.3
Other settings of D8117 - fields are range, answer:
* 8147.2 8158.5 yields 245.3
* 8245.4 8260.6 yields 231.4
